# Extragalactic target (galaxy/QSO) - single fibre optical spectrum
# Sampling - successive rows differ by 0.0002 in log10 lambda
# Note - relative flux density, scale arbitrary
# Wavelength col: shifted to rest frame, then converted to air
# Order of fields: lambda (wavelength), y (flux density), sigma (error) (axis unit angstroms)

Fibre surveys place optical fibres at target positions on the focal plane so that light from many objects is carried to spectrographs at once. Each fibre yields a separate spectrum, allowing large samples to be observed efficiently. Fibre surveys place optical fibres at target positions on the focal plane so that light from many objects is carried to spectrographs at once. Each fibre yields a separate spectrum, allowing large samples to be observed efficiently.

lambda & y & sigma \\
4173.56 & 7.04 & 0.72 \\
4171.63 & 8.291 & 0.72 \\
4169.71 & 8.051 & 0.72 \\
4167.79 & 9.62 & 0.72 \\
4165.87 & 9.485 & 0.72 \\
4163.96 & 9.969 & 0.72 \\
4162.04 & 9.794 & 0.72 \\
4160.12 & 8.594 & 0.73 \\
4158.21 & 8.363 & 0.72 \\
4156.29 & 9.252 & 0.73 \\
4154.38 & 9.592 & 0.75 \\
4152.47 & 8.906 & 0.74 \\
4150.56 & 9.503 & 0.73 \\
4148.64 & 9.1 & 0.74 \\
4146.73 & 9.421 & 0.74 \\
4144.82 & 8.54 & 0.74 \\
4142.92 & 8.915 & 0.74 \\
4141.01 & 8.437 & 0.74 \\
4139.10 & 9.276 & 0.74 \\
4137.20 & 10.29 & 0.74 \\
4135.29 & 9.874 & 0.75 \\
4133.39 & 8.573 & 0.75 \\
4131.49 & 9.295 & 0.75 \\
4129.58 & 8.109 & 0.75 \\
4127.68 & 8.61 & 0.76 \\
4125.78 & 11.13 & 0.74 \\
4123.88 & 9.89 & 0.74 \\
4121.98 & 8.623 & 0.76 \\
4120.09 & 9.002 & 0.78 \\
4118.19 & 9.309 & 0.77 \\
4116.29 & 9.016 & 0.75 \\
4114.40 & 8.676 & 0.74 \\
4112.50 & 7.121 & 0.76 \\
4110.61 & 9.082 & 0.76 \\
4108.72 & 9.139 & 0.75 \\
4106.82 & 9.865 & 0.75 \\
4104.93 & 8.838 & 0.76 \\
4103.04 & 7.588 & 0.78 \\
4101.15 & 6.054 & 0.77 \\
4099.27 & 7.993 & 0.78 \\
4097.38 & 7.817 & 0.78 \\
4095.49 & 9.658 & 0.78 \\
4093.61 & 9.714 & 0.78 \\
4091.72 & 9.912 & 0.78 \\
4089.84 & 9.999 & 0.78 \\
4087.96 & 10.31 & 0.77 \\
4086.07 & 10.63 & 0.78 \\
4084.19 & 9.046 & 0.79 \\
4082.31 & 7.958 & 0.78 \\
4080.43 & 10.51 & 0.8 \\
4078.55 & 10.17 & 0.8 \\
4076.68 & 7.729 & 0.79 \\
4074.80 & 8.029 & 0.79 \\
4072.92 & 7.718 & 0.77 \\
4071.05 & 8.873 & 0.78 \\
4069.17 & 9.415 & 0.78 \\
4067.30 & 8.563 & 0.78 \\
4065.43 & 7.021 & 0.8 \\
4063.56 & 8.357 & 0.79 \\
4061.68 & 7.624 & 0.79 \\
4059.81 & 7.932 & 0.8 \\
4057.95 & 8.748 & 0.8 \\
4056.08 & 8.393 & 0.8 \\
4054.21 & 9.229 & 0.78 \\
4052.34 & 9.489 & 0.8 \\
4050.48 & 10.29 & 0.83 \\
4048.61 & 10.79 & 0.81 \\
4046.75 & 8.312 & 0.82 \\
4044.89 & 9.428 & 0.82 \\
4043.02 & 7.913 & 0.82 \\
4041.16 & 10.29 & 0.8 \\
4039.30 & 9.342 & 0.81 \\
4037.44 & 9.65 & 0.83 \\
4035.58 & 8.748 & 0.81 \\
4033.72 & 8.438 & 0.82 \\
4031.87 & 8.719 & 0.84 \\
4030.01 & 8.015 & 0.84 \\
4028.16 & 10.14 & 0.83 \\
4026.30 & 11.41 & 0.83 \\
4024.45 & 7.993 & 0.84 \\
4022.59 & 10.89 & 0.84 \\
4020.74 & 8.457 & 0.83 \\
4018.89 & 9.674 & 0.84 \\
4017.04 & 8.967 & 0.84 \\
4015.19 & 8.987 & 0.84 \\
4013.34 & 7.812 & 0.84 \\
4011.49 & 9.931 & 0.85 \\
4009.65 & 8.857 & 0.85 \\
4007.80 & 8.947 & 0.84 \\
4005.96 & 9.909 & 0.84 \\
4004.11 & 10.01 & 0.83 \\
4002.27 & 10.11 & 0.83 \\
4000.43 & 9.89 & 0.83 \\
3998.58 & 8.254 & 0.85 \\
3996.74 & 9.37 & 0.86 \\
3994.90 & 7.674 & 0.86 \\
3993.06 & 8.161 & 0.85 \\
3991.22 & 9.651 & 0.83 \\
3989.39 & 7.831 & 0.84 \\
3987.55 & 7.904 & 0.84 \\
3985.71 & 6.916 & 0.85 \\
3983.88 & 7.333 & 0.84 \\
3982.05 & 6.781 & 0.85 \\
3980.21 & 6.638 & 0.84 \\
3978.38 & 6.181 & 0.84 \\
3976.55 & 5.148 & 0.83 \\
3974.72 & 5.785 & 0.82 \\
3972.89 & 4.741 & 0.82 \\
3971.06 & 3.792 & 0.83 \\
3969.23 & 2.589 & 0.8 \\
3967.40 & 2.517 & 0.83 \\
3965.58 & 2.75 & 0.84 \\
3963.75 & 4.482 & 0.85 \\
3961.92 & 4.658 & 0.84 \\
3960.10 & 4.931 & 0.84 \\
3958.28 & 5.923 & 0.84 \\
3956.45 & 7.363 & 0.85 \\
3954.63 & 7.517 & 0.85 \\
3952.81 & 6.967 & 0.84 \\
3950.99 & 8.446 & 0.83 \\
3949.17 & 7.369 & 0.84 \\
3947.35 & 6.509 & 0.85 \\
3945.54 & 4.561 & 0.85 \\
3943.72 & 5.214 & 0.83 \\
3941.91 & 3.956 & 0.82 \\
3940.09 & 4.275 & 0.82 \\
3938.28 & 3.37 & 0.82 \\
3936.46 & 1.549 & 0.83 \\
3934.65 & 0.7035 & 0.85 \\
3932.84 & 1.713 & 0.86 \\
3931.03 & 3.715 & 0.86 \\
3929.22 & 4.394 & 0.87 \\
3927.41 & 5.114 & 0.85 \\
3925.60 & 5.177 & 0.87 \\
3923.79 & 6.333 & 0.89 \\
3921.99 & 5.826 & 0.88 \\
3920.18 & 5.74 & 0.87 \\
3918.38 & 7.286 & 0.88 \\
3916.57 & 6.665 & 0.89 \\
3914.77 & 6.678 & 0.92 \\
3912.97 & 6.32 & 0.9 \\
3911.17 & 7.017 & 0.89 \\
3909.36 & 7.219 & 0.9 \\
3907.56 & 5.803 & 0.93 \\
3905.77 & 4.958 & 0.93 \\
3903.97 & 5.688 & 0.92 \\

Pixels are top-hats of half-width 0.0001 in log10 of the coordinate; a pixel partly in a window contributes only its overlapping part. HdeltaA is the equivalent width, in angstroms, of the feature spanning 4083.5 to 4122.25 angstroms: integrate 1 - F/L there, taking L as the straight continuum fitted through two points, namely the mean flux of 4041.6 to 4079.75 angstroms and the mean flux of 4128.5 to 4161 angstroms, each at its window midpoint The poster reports -0.14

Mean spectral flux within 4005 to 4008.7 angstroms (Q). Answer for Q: 9.43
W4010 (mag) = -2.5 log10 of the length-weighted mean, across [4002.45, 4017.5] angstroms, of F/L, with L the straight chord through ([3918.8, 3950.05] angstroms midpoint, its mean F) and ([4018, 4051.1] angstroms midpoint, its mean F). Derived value -0.136 mag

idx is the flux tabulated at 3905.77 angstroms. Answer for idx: 4.958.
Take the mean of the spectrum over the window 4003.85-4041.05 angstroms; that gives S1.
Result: 9.25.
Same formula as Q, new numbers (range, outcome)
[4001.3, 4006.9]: 10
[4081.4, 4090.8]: 9.6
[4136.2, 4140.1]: 9.76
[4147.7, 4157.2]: 9.27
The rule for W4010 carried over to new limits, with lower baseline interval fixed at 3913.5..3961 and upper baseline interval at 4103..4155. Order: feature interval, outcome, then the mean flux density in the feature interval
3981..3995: -0.229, 7.78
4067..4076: -0.072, 8.49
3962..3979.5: 0.364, 4.27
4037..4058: -0.242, 9.34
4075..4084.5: -0.114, 9.01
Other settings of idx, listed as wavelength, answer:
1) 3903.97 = 5.688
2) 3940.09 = 4.275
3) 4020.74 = 8.457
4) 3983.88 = 7.333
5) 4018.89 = 9.674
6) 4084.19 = 9.046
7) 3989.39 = 7.831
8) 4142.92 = 8.915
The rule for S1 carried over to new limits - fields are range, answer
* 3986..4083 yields 8.96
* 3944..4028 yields 7.36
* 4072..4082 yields 8.78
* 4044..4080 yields 8.77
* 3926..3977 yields 4.65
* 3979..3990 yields 7.19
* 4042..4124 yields 8.85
